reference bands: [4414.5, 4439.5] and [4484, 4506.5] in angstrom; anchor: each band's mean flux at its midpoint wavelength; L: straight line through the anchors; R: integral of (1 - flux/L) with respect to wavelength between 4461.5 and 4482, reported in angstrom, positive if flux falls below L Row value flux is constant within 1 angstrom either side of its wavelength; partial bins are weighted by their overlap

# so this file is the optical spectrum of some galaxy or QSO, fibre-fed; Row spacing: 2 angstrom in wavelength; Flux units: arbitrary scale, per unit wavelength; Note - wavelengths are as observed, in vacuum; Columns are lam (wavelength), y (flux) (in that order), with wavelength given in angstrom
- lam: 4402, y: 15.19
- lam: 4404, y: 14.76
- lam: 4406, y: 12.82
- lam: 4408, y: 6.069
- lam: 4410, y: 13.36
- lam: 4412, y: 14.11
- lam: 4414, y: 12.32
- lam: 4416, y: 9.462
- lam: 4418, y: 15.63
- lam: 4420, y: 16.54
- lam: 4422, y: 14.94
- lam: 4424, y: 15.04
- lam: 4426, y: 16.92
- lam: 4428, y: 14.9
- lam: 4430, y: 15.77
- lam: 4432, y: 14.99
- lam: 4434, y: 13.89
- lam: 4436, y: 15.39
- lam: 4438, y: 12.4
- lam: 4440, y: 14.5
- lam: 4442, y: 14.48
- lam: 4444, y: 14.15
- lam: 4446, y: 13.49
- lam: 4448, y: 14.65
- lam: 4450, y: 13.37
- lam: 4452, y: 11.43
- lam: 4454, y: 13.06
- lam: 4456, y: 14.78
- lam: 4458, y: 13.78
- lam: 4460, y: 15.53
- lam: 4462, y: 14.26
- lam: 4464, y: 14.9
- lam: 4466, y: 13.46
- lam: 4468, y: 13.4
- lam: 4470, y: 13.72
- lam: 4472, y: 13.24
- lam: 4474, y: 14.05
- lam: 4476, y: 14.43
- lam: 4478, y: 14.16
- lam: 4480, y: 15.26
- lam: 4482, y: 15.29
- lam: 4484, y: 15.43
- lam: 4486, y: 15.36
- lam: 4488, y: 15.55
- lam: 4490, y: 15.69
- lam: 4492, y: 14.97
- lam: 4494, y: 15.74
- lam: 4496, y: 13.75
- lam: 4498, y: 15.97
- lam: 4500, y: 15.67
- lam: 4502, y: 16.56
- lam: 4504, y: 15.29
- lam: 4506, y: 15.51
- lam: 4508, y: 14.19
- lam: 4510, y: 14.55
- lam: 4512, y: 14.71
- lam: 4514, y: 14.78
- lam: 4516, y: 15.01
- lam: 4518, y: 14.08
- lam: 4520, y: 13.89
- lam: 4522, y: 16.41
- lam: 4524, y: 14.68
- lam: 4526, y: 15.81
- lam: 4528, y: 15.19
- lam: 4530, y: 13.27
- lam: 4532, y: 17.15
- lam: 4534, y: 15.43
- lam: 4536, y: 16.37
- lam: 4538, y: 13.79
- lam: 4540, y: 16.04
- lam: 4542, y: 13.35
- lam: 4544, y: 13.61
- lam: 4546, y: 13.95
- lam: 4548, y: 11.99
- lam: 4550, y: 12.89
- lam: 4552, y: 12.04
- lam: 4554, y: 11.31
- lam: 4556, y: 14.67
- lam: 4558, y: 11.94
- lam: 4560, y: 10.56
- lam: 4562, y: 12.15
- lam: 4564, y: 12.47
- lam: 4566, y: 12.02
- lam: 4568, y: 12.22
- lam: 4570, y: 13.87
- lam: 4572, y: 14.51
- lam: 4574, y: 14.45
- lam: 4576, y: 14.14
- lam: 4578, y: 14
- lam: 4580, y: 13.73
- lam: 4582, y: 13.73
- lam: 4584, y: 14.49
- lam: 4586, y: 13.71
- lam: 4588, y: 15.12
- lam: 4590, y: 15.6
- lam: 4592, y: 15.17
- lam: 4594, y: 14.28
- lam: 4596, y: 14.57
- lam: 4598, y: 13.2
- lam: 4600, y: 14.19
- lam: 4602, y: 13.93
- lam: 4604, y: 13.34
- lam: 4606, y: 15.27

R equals 1.4 angstrom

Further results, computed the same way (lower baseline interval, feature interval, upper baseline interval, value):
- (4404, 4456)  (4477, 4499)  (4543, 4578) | -2.96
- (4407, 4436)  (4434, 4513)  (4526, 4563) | -3.93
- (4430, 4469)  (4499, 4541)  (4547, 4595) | -4.63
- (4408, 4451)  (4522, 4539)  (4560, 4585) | -2.13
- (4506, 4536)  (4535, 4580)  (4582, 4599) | 4.36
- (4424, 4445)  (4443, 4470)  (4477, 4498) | 1.92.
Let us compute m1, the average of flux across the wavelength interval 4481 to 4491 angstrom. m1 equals 15.5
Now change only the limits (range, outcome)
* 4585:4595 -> 14.8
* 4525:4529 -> 15.5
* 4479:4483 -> 15.3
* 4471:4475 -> 13.6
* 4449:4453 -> 12.4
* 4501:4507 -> 15.8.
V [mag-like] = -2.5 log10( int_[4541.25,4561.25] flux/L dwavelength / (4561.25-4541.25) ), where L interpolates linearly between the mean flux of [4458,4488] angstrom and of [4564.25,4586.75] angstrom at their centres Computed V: 0.10 mag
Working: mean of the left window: 14.5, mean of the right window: 13.7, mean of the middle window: 12.6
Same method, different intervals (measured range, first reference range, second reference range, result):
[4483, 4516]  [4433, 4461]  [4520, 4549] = -0.06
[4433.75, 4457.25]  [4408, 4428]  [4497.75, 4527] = 0.03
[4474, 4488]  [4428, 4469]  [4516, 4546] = -0.04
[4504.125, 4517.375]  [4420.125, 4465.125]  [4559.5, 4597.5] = -0.05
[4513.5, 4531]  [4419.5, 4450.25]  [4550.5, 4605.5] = -0.06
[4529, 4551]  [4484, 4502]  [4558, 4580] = -0.03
